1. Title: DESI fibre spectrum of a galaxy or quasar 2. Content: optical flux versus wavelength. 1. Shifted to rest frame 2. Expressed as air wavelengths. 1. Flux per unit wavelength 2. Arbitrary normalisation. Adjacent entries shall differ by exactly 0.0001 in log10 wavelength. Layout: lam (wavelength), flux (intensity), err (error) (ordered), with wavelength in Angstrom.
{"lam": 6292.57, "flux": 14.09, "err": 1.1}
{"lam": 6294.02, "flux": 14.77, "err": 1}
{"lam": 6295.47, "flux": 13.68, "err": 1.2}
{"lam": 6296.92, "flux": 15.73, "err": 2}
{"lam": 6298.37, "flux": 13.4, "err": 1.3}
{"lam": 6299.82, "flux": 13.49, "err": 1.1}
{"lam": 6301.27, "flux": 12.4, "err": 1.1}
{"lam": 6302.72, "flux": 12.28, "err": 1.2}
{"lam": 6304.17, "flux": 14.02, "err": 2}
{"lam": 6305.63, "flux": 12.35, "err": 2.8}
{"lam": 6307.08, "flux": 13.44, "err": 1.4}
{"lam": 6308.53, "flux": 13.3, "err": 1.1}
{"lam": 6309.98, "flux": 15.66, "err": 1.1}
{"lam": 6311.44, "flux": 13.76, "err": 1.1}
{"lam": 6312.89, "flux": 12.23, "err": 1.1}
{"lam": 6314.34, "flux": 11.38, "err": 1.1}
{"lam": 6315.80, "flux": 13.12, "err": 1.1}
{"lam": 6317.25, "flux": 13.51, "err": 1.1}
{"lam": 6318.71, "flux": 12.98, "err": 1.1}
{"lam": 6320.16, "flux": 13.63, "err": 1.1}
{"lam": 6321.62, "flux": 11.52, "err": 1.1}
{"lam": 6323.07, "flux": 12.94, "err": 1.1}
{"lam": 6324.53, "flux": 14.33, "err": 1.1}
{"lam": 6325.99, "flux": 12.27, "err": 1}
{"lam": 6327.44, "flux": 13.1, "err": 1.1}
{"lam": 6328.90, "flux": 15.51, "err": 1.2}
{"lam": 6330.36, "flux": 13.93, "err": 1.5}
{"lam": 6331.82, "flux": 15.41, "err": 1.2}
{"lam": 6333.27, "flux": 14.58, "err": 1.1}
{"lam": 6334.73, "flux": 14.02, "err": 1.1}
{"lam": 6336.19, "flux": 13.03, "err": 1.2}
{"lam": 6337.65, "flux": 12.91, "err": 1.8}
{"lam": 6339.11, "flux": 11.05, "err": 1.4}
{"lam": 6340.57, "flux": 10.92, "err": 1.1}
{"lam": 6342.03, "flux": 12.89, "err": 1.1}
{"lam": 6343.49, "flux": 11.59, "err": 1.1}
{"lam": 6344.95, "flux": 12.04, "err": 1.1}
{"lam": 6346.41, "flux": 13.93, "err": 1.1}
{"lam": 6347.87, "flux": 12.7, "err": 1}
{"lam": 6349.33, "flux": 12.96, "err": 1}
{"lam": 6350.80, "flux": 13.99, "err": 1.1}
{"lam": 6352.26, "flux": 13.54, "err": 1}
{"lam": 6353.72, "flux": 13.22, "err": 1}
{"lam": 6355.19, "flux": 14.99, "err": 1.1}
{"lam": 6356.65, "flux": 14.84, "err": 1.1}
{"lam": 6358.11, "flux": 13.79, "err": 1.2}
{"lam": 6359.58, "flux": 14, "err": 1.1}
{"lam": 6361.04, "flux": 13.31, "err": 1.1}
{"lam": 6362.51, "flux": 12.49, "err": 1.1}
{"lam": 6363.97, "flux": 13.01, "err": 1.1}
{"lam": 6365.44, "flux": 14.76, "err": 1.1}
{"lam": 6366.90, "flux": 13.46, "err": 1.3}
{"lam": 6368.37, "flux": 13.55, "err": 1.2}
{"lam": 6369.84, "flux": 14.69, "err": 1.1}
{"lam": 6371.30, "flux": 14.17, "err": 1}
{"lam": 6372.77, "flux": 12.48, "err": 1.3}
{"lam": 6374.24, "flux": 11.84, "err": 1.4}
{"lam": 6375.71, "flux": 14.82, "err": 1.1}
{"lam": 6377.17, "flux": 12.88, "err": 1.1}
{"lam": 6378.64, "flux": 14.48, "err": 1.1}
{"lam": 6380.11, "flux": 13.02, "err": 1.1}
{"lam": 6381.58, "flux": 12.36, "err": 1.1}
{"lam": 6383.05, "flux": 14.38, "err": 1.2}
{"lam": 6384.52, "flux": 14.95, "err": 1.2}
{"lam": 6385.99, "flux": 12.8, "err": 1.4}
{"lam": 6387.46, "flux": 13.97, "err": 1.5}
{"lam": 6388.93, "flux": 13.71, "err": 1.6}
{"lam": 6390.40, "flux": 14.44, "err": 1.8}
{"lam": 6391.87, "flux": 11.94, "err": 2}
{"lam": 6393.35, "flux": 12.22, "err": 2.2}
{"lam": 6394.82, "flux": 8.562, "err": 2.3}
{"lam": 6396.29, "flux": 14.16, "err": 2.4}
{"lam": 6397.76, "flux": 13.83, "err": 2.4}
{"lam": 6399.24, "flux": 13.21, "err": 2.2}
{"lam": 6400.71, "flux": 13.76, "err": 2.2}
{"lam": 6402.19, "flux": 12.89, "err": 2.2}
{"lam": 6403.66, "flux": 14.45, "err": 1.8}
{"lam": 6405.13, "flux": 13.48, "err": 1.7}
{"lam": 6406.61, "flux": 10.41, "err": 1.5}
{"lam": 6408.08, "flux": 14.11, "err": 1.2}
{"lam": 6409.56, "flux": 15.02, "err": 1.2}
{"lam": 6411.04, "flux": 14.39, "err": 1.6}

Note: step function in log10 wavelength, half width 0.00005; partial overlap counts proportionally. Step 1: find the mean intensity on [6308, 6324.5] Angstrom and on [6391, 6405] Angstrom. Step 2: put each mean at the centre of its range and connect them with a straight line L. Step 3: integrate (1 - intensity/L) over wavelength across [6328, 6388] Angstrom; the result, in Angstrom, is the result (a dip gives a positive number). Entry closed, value -2.36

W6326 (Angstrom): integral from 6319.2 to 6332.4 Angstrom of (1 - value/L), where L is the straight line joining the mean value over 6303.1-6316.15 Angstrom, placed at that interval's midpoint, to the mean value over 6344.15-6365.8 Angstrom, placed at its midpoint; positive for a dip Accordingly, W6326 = -0.3 Angstrom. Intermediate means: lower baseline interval 13.2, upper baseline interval 13.5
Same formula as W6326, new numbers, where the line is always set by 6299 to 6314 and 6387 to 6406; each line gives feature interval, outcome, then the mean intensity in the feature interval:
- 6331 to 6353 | 0.24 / 13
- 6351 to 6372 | -1.11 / 13.9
